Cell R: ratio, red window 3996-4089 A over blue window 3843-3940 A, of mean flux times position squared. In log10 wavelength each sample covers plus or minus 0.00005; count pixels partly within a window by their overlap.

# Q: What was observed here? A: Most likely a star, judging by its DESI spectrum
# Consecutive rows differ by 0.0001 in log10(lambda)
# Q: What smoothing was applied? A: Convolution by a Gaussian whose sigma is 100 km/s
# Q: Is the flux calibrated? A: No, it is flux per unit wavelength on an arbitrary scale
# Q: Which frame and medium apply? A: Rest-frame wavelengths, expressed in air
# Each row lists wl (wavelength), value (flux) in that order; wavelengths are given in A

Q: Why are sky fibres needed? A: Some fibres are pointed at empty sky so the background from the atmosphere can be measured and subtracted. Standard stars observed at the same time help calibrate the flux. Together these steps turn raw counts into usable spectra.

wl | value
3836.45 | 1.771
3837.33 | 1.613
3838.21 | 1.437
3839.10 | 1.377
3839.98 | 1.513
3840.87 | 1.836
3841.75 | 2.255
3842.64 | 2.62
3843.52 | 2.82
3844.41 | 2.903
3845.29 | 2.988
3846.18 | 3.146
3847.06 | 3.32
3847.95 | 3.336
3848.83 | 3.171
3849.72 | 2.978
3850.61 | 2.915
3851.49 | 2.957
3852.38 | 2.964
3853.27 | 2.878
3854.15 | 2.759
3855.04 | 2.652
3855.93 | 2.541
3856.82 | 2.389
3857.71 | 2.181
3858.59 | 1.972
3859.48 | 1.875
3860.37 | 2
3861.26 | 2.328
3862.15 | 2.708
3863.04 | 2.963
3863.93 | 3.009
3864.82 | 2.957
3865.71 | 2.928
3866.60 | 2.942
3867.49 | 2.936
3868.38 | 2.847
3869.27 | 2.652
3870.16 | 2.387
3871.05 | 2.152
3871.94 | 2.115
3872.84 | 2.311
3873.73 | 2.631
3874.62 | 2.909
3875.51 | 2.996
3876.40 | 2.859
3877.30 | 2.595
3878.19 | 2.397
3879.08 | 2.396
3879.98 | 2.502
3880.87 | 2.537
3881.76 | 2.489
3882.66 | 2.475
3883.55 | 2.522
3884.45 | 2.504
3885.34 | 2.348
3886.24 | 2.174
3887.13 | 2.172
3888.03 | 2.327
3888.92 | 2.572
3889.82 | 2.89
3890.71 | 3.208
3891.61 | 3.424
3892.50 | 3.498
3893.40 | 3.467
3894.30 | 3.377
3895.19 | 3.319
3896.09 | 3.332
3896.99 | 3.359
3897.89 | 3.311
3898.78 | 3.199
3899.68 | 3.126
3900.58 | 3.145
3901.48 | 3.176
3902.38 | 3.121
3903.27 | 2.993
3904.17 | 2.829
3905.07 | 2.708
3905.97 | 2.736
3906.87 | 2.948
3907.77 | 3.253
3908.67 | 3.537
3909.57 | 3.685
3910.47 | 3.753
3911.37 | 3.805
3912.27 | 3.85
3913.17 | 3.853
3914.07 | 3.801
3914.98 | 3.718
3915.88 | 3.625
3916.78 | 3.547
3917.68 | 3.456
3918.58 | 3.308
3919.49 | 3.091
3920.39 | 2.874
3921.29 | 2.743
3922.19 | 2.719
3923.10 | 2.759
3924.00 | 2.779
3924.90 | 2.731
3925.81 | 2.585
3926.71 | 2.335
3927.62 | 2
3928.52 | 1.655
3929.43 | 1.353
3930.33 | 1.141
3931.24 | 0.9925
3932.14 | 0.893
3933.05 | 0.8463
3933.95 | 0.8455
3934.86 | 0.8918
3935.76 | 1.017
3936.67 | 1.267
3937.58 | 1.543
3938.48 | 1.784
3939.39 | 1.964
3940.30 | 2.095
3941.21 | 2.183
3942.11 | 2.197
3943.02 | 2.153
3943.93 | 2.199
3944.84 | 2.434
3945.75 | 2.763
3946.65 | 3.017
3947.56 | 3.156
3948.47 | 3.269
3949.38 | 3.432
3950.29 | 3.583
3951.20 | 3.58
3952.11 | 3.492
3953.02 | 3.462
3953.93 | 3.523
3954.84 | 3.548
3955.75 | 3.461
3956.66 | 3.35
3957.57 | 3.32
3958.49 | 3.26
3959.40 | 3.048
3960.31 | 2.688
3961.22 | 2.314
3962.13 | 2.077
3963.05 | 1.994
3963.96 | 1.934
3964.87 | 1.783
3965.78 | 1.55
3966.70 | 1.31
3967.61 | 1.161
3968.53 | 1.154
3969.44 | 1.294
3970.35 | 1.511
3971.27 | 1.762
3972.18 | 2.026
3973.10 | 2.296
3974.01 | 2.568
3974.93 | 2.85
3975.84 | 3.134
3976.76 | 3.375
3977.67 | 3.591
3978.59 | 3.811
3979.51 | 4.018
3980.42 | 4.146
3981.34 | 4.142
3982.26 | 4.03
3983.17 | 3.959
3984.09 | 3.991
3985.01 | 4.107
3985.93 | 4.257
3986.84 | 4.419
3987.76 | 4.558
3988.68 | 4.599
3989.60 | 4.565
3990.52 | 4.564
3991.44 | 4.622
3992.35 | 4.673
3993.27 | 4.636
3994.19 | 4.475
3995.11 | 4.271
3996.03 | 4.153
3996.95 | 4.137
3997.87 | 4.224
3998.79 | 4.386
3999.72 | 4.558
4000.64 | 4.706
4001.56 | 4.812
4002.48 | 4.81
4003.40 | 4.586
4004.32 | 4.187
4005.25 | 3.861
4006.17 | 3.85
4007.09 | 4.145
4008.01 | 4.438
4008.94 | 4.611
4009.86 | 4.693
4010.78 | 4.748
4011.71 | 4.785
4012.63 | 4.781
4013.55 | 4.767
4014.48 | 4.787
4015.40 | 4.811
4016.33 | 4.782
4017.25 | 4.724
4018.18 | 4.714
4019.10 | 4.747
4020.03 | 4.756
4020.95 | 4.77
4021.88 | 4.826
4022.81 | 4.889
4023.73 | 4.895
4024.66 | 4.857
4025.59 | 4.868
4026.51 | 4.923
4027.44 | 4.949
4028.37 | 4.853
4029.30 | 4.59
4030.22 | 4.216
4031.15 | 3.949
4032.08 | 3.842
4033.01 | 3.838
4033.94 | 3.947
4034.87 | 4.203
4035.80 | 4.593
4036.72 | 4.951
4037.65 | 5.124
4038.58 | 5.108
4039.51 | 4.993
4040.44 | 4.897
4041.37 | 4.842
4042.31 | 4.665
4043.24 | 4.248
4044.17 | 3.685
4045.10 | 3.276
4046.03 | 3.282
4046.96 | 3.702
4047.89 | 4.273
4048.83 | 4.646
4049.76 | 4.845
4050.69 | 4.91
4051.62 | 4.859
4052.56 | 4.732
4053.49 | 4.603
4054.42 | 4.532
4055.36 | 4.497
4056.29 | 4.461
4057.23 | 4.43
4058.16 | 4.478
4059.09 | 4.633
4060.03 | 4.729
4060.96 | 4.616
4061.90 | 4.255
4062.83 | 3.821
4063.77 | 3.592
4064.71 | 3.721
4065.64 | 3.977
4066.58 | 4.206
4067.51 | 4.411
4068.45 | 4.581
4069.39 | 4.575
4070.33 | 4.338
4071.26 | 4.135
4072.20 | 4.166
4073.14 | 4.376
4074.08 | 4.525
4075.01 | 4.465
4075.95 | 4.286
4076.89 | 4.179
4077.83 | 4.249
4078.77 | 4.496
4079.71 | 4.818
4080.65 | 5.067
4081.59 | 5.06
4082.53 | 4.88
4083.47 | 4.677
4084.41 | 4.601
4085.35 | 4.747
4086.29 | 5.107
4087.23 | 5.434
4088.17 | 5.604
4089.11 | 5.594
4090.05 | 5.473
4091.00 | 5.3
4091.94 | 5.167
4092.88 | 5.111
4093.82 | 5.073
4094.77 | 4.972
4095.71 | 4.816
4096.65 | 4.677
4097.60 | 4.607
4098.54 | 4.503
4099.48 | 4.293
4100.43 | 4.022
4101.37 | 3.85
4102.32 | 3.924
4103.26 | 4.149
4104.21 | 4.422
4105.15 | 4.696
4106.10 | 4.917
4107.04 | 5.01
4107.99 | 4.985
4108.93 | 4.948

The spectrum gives 1.82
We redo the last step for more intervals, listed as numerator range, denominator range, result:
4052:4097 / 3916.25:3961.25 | 1.98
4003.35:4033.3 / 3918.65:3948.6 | 2.31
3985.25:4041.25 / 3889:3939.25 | 1.76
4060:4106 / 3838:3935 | 1.87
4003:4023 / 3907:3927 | 1.48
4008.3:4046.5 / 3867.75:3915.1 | 1.66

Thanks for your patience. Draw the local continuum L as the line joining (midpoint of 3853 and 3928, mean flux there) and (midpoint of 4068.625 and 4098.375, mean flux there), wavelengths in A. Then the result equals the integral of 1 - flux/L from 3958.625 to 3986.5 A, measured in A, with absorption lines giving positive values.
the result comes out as 7.24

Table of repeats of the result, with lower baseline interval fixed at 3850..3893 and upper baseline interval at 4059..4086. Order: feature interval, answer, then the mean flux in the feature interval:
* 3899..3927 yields -1.8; 3.18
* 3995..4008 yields -1.9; 4.34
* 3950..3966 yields 2.3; 2.9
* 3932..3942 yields 5.5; 1.44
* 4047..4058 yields -0.9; 4.58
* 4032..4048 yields -0.7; 4.32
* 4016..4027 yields -2.4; 4.81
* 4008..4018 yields -2.2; 4.73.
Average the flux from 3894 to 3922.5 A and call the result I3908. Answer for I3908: 3.29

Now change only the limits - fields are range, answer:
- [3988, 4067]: 4.49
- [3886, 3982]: 2.71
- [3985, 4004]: 4.49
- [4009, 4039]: 4.66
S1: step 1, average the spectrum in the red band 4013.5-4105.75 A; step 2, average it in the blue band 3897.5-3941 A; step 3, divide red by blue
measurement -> 1.75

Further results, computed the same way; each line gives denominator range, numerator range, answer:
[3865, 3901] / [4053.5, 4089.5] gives 1.63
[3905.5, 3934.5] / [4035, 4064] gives 1.64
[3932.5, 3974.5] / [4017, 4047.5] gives 1.96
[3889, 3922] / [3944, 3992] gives 0.94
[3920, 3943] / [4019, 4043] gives 2.51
